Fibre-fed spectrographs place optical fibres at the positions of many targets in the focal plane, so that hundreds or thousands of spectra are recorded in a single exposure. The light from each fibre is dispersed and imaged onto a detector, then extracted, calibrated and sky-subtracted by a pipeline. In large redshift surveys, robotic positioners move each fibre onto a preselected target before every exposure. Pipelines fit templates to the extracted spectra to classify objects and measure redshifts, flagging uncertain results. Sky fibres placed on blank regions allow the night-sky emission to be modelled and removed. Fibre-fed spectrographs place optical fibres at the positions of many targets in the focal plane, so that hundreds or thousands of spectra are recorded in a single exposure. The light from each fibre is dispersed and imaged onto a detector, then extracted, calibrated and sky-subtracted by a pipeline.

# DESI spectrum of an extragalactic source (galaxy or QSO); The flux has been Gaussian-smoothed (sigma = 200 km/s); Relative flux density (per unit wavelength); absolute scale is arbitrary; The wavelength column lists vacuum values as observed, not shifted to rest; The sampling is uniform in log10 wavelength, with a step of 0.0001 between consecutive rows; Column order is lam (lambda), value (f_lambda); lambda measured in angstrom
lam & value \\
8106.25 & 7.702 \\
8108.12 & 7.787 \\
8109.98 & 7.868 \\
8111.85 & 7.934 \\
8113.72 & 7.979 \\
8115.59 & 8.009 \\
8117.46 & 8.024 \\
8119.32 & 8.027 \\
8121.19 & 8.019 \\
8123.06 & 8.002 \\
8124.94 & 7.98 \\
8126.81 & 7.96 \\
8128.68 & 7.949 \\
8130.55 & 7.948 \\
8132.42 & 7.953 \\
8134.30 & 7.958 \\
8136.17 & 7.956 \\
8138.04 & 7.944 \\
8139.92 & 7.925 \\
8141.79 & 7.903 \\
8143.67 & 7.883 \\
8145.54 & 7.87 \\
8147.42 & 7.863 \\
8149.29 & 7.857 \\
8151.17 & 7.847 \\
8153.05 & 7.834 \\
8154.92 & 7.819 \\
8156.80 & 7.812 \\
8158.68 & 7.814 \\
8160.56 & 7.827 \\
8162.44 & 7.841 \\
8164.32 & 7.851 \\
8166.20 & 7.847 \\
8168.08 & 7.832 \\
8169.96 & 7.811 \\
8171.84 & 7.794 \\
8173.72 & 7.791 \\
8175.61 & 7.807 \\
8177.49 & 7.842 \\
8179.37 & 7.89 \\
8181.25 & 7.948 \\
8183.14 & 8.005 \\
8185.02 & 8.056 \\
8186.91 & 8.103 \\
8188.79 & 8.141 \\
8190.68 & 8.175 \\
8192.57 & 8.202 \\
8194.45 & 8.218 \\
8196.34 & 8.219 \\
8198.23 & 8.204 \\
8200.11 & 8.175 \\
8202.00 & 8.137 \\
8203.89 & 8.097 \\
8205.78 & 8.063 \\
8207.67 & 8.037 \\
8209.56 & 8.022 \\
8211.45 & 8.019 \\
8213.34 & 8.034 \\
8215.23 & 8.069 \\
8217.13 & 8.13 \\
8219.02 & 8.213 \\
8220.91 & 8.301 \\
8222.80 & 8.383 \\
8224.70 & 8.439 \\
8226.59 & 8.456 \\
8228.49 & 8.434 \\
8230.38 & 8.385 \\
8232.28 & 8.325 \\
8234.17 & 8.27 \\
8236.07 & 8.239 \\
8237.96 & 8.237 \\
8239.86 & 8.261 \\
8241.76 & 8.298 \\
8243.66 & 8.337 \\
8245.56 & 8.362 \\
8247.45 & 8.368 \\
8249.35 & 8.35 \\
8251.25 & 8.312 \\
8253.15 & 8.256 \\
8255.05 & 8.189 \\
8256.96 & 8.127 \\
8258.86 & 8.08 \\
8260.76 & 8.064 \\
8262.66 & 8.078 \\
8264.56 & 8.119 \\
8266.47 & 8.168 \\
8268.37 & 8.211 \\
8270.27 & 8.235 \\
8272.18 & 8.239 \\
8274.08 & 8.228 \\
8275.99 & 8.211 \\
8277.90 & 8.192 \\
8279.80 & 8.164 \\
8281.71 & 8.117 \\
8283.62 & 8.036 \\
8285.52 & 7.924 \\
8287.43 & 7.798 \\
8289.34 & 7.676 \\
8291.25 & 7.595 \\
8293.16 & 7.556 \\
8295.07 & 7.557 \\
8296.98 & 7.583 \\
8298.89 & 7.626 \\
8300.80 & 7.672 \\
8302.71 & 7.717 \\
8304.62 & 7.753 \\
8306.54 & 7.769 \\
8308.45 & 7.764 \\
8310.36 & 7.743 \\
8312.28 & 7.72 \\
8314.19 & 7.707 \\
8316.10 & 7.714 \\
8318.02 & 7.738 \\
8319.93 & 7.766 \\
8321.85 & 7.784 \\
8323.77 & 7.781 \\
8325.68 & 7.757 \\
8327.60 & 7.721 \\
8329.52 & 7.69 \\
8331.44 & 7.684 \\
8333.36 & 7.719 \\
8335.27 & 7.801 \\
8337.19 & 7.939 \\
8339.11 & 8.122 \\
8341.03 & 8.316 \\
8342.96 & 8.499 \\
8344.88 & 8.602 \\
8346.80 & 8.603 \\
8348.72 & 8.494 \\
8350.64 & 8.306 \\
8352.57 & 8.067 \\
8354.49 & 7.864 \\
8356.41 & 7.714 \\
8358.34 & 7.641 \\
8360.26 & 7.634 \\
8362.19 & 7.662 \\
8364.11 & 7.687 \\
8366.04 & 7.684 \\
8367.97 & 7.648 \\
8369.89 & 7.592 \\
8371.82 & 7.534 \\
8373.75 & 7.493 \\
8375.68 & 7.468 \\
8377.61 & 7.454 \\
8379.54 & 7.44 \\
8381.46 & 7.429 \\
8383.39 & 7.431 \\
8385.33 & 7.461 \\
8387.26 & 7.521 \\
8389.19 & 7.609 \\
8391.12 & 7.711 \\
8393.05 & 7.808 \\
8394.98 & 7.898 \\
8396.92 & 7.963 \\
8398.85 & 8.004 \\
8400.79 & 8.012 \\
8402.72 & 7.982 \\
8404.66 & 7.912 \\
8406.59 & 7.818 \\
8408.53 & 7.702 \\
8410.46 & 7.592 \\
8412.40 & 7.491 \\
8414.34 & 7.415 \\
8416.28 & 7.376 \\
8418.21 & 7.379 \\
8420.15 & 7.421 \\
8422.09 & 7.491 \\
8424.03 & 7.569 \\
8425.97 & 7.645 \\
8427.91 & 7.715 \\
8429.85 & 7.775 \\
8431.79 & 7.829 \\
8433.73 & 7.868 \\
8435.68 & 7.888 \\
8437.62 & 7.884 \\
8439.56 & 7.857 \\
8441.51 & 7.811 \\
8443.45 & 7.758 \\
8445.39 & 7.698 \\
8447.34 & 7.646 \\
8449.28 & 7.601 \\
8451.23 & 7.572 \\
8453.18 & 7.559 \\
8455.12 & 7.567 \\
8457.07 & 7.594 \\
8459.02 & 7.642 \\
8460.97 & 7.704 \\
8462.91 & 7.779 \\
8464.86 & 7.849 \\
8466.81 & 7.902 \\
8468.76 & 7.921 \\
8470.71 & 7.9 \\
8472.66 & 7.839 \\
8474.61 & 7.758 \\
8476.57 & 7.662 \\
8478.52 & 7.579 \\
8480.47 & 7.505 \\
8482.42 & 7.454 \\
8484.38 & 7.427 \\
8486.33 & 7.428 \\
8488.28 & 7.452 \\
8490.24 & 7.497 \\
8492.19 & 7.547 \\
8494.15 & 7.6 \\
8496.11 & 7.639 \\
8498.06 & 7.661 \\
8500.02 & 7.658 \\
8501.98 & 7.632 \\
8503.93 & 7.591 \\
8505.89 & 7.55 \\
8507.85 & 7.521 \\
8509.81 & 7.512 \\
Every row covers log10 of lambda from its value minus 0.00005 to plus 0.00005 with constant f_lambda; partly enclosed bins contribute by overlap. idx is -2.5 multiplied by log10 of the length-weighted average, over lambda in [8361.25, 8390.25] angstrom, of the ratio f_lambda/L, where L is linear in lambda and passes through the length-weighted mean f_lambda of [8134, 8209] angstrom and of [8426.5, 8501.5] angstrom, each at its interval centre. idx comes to 0.032 mag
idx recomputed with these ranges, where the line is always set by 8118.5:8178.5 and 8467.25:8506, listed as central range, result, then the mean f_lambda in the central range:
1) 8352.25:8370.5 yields 0.001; 7.71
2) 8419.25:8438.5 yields -0.006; 7.71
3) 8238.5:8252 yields -0.069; 8.32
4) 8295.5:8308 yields 0.011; 7.68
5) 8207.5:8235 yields -0.056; 8.24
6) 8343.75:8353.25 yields -0.094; 8.43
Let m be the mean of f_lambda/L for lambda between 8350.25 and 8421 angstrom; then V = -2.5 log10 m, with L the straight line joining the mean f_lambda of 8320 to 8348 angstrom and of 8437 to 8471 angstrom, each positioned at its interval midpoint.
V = 0.030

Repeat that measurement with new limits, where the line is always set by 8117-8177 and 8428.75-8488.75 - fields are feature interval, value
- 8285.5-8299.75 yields 0.02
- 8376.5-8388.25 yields 0.04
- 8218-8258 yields -0.06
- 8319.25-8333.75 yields 0.01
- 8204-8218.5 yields -0.03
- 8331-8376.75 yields -0.02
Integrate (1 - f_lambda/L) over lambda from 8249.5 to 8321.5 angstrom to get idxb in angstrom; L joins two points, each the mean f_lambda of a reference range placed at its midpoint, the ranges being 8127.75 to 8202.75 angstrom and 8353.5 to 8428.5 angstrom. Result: -1.4 angstrom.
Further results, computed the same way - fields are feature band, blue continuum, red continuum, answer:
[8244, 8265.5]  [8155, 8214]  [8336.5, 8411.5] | -0.78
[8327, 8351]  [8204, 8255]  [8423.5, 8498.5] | -0.41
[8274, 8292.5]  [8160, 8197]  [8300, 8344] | -0.27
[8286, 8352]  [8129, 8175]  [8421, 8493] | -0.84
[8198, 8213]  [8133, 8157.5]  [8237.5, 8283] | -0.06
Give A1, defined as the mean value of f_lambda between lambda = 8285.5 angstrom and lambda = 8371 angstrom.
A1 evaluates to 7.83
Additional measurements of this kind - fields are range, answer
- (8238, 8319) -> 7.99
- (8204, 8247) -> 8.24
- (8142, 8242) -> 8.05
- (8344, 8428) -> 7.73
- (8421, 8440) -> 7.75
